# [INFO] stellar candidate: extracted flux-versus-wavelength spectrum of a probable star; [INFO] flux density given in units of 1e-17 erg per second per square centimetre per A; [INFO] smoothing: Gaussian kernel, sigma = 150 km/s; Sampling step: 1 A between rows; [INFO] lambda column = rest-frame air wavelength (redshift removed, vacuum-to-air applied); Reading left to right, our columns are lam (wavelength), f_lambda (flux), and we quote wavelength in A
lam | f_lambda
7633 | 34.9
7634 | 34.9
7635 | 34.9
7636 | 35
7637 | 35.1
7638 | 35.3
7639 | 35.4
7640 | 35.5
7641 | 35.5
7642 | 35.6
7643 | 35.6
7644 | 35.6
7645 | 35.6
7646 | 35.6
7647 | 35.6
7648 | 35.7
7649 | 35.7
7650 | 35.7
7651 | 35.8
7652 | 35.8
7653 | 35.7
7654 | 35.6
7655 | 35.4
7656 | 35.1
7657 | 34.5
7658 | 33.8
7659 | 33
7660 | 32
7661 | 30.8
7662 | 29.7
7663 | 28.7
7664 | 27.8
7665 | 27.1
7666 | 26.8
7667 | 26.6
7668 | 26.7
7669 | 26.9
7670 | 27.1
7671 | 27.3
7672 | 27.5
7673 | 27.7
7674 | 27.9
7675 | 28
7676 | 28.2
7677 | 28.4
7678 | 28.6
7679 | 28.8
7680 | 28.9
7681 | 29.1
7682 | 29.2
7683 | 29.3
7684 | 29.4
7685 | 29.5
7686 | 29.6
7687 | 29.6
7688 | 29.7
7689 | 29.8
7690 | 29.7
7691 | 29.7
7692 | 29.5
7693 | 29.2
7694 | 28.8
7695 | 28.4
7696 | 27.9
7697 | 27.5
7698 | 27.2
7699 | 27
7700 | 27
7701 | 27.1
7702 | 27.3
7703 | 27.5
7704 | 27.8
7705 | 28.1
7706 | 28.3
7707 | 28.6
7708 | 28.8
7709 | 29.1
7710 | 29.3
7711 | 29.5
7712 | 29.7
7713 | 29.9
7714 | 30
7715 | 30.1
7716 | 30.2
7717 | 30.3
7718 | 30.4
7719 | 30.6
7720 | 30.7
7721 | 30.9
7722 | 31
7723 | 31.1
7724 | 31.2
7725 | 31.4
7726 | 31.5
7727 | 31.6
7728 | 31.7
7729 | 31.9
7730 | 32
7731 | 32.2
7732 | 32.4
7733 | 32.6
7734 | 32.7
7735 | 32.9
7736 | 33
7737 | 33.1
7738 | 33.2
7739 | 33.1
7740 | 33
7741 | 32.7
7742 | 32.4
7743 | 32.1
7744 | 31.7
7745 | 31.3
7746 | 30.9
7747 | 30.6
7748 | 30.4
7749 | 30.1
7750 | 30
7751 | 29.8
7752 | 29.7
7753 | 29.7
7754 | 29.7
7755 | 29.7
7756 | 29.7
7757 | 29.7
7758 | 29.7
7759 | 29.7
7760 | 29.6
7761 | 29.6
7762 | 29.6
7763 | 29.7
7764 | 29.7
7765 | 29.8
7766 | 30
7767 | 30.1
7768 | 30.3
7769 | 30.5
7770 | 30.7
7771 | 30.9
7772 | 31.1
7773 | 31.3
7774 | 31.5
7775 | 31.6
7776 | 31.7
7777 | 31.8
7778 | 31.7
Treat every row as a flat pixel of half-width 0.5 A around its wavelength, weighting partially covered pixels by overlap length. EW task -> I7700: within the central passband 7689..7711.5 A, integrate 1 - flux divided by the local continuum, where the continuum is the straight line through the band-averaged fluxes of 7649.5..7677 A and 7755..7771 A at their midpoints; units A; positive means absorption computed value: 1.47 A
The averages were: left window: 30.6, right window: 29.9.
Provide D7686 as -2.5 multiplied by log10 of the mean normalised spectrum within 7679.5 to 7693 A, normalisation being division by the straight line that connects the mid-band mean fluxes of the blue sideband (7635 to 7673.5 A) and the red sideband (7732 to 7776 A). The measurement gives 0.09 mag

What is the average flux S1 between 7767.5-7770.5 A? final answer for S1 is 30.5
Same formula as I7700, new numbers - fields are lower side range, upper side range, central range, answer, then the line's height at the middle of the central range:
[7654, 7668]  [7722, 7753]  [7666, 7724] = 4.53 A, 31.2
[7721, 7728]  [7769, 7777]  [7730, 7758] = -0.11 A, 31.3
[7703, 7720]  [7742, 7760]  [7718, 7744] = -1.87 A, 29.8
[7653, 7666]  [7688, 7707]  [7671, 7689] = 0.69 A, 29.9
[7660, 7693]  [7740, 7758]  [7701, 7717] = 0.32 A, 29.5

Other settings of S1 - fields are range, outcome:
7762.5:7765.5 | 29.7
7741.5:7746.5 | 31.7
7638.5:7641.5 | 35.5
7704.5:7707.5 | 28.3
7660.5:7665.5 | 28.8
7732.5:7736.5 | 32.8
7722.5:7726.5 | 31.3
